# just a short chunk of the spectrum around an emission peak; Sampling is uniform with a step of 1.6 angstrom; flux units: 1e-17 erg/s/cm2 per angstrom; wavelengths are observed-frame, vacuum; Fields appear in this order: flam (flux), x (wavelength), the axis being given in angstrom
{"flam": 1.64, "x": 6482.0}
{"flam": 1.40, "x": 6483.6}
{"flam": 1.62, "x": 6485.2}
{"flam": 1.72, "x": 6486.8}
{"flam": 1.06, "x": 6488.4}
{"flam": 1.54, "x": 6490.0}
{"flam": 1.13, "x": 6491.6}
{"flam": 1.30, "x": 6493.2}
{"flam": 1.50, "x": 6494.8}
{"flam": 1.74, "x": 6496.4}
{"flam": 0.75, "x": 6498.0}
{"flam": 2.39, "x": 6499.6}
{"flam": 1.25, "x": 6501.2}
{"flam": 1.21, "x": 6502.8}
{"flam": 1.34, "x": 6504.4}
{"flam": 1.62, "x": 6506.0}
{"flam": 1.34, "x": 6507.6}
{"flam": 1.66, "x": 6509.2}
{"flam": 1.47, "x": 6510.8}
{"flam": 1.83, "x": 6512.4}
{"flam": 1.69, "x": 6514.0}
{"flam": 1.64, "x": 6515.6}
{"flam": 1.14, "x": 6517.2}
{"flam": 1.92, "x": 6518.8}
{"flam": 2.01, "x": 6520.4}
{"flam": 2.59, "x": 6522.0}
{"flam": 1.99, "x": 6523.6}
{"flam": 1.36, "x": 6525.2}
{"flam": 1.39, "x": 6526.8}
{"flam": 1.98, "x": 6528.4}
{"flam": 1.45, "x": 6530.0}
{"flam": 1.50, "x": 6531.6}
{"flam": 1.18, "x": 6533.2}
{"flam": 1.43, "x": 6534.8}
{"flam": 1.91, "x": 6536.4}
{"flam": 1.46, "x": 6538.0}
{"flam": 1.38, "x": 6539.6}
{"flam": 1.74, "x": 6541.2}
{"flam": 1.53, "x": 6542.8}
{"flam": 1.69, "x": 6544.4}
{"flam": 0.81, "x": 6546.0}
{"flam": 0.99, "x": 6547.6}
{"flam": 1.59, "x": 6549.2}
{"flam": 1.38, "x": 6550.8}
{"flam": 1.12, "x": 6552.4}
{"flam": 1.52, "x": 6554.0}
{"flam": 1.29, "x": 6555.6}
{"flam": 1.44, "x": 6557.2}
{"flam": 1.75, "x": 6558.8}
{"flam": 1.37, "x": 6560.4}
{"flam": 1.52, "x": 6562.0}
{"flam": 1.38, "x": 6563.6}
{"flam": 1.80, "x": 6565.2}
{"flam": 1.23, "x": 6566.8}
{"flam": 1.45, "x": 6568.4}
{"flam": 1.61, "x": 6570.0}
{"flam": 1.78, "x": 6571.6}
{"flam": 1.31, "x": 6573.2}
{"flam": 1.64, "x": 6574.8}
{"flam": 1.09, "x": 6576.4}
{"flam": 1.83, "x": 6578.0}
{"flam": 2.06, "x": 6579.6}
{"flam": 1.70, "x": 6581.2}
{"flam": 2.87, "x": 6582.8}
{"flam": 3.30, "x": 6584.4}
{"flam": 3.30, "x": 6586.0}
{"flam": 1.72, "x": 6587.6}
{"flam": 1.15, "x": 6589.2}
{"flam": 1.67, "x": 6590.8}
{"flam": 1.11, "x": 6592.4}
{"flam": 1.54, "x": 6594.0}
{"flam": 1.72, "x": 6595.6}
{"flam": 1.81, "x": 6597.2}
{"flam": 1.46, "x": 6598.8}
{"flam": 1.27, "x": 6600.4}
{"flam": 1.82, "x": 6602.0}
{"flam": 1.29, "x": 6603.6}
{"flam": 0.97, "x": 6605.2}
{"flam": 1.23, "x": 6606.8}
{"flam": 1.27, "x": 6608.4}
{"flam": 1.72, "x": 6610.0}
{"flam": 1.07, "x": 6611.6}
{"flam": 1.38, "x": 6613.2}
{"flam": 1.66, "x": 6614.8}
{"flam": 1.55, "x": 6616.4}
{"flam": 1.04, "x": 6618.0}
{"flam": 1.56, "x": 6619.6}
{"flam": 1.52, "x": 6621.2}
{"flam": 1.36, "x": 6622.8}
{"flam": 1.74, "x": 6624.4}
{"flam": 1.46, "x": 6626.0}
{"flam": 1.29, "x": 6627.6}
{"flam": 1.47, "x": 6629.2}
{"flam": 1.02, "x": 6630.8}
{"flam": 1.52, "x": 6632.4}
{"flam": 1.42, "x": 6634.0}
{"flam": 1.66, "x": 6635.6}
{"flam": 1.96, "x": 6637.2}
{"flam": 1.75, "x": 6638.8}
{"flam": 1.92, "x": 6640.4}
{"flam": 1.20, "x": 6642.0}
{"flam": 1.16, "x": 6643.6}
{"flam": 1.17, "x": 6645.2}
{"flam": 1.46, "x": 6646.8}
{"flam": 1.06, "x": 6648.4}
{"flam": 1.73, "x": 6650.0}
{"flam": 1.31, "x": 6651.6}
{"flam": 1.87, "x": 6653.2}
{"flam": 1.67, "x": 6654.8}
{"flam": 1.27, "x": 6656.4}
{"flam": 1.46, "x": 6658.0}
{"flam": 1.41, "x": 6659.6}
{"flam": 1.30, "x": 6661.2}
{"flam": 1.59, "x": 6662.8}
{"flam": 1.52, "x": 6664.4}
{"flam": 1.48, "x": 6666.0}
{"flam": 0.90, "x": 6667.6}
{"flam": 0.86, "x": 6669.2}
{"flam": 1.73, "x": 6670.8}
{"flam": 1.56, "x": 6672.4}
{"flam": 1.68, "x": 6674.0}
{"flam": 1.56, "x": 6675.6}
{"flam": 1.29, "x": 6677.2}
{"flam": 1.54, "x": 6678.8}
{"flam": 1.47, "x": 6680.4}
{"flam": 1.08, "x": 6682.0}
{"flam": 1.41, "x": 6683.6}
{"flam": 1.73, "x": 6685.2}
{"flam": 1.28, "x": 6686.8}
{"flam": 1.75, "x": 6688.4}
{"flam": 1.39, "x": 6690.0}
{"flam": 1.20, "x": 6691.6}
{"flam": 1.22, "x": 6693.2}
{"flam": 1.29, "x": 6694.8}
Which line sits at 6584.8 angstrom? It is [O III] 5007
